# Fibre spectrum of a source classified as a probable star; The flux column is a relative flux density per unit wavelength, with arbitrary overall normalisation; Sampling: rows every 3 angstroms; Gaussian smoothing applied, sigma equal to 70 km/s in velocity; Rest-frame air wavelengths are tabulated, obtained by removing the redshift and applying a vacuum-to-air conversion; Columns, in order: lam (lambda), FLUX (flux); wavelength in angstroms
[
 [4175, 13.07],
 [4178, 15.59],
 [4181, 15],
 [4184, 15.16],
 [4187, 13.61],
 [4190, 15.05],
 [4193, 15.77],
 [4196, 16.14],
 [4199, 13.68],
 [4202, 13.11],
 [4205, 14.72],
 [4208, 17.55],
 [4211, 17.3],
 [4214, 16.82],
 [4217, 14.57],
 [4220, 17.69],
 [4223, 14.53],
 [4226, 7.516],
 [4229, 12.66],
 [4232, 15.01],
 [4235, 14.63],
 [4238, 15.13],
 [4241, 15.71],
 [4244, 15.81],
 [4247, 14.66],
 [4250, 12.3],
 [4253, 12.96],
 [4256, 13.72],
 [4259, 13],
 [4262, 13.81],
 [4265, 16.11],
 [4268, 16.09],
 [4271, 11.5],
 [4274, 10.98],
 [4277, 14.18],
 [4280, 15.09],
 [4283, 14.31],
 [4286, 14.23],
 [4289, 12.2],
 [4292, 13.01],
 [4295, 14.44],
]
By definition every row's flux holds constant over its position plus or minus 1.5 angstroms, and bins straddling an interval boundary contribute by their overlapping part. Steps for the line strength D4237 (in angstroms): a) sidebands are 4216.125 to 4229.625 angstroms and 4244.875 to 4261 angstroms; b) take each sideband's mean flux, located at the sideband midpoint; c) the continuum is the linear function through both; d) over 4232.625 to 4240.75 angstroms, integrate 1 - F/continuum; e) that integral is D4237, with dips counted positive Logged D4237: -1.0 angstroms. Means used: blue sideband 13.4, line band 15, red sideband 13.4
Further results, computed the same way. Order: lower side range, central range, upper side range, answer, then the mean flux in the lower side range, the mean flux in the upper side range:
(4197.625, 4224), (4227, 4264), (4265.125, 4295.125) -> 1.4 angstroms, 15.6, 13.7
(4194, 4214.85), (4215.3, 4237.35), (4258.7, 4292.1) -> 1.7 angstroms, 15.6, 13.8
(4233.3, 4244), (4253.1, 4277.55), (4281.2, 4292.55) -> 1.2 angstroms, 15.2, 13.5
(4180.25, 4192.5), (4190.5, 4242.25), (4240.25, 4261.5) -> -1.7 angstroms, 14.8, 14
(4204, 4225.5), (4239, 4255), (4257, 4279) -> 0.3 angstroms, 15.8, 13.7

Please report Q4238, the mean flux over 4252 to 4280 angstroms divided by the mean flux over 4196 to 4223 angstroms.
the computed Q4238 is 0.87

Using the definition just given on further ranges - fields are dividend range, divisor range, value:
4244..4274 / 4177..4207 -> 0.93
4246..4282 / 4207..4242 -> 0.92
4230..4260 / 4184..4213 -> 0.94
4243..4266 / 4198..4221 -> 0.89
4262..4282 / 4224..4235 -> 1.14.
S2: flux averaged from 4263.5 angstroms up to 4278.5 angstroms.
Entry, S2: 13.8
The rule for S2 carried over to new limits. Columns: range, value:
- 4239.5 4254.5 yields 14.3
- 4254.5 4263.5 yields 13.5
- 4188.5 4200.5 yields 15.2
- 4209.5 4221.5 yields 16.6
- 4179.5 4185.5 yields 15.1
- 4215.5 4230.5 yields 13.4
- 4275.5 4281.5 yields 14.6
